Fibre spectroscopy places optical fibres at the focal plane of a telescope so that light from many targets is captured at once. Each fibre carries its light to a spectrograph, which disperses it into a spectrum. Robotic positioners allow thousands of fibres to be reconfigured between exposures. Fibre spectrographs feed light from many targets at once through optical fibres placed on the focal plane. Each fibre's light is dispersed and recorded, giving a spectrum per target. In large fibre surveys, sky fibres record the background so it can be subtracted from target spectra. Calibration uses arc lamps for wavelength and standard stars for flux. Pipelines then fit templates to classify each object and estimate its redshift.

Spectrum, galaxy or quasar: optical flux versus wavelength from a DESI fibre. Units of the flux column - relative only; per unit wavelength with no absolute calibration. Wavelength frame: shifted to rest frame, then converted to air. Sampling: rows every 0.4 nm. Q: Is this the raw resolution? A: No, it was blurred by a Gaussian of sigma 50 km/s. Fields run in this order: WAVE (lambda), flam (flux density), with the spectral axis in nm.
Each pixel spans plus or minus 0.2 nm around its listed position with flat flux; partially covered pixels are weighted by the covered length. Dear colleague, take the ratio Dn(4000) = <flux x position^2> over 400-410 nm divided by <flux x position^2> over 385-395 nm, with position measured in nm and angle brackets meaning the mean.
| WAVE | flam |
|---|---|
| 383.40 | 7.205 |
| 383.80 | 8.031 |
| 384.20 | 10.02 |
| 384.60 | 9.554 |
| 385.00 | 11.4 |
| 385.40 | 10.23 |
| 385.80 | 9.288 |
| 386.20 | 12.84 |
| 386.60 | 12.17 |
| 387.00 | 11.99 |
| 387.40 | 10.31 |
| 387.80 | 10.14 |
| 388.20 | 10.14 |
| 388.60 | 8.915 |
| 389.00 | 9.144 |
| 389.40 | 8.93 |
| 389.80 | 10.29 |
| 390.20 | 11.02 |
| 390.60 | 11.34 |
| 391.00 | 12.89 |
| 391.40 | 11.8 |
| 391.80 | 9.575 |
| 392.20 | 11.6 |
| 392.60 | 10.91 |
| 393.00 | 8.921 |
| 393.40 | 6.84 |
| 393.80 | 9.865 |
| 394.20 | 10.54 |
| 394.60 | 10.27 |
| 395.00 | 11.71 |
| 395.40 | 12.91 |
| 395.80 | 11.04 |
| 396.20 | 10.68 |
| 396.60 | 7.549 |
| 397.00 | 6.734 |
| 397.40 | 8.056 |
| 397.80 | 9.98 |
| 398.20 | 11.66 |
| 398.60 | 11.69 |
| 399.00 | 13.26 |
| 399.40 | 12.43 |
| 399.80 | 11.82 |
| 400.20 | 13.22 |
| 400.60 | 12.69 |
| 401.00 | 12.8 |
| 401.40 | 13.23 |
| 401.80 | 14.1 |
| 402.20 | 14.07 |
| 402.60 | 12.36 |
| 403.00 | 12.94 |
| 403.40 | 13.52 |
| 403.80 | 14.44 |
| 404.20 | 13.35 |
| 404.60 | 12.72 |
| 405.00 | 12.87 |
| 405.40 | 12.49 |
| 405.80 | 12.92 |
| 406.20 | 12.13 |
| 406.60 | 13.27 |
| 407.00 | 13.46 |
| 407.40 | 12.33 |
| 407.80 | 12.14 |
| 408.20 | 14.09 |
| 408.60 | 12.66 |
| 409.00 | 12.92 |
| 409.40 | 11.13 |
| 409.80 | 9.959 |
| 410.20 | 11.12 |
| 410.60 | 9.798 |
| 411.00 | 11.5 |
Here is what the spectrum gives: 1.33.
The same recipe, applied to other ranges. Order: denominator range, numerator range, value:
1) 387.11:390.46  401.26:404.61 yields 1.45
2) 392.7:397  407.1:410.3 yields 1.31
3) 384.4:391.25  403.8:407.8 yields 1.33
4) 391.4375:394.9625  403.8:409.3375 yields 1.38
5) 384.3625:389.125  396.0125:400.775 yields 1.09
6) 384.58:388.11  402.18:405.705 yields 1.31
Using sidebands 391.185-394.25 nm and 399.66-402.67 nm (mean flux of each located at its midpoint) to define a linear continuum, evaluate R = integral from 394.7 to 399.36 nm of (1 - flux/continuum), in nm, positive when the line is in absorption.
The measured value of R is 0.411 nm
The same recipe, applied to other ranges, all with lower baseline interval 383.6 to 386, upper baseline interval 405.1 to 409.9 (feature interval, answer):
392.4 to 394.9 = 0.27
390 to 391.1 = -0.12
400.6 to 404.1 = -0.44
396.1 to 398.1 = 0.46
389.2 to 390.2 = 0.04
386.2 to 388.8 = -0.18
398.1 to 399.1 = -0.06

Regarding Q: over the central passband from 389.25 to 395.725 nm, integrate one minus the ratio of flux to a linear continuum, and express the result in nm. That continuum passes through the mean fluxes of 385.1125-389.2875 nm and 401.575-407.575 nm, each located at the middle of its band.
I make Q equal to 0.395 nm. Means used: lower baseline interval 10.5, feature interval 10.6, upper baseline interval 13.1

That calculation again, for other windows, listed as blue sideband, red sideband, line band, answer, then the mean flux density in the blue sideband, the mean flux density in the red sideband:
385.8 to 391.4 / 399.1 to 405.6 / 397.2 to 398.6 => 0.25 nm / 10.8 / 13.1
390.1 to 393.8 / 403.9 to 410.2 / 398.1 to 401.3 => -0.26 nm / 10.5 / 12.5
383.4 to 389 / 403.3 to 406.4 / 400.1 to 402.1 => -0.12 nm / 10.2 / 13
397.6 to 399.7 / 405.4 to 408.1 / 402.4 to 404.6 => -0.16 nm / 11.8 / 12.7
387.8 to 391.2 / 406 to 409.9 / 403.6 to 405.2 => -0.17 nm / 10.3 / 12.5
